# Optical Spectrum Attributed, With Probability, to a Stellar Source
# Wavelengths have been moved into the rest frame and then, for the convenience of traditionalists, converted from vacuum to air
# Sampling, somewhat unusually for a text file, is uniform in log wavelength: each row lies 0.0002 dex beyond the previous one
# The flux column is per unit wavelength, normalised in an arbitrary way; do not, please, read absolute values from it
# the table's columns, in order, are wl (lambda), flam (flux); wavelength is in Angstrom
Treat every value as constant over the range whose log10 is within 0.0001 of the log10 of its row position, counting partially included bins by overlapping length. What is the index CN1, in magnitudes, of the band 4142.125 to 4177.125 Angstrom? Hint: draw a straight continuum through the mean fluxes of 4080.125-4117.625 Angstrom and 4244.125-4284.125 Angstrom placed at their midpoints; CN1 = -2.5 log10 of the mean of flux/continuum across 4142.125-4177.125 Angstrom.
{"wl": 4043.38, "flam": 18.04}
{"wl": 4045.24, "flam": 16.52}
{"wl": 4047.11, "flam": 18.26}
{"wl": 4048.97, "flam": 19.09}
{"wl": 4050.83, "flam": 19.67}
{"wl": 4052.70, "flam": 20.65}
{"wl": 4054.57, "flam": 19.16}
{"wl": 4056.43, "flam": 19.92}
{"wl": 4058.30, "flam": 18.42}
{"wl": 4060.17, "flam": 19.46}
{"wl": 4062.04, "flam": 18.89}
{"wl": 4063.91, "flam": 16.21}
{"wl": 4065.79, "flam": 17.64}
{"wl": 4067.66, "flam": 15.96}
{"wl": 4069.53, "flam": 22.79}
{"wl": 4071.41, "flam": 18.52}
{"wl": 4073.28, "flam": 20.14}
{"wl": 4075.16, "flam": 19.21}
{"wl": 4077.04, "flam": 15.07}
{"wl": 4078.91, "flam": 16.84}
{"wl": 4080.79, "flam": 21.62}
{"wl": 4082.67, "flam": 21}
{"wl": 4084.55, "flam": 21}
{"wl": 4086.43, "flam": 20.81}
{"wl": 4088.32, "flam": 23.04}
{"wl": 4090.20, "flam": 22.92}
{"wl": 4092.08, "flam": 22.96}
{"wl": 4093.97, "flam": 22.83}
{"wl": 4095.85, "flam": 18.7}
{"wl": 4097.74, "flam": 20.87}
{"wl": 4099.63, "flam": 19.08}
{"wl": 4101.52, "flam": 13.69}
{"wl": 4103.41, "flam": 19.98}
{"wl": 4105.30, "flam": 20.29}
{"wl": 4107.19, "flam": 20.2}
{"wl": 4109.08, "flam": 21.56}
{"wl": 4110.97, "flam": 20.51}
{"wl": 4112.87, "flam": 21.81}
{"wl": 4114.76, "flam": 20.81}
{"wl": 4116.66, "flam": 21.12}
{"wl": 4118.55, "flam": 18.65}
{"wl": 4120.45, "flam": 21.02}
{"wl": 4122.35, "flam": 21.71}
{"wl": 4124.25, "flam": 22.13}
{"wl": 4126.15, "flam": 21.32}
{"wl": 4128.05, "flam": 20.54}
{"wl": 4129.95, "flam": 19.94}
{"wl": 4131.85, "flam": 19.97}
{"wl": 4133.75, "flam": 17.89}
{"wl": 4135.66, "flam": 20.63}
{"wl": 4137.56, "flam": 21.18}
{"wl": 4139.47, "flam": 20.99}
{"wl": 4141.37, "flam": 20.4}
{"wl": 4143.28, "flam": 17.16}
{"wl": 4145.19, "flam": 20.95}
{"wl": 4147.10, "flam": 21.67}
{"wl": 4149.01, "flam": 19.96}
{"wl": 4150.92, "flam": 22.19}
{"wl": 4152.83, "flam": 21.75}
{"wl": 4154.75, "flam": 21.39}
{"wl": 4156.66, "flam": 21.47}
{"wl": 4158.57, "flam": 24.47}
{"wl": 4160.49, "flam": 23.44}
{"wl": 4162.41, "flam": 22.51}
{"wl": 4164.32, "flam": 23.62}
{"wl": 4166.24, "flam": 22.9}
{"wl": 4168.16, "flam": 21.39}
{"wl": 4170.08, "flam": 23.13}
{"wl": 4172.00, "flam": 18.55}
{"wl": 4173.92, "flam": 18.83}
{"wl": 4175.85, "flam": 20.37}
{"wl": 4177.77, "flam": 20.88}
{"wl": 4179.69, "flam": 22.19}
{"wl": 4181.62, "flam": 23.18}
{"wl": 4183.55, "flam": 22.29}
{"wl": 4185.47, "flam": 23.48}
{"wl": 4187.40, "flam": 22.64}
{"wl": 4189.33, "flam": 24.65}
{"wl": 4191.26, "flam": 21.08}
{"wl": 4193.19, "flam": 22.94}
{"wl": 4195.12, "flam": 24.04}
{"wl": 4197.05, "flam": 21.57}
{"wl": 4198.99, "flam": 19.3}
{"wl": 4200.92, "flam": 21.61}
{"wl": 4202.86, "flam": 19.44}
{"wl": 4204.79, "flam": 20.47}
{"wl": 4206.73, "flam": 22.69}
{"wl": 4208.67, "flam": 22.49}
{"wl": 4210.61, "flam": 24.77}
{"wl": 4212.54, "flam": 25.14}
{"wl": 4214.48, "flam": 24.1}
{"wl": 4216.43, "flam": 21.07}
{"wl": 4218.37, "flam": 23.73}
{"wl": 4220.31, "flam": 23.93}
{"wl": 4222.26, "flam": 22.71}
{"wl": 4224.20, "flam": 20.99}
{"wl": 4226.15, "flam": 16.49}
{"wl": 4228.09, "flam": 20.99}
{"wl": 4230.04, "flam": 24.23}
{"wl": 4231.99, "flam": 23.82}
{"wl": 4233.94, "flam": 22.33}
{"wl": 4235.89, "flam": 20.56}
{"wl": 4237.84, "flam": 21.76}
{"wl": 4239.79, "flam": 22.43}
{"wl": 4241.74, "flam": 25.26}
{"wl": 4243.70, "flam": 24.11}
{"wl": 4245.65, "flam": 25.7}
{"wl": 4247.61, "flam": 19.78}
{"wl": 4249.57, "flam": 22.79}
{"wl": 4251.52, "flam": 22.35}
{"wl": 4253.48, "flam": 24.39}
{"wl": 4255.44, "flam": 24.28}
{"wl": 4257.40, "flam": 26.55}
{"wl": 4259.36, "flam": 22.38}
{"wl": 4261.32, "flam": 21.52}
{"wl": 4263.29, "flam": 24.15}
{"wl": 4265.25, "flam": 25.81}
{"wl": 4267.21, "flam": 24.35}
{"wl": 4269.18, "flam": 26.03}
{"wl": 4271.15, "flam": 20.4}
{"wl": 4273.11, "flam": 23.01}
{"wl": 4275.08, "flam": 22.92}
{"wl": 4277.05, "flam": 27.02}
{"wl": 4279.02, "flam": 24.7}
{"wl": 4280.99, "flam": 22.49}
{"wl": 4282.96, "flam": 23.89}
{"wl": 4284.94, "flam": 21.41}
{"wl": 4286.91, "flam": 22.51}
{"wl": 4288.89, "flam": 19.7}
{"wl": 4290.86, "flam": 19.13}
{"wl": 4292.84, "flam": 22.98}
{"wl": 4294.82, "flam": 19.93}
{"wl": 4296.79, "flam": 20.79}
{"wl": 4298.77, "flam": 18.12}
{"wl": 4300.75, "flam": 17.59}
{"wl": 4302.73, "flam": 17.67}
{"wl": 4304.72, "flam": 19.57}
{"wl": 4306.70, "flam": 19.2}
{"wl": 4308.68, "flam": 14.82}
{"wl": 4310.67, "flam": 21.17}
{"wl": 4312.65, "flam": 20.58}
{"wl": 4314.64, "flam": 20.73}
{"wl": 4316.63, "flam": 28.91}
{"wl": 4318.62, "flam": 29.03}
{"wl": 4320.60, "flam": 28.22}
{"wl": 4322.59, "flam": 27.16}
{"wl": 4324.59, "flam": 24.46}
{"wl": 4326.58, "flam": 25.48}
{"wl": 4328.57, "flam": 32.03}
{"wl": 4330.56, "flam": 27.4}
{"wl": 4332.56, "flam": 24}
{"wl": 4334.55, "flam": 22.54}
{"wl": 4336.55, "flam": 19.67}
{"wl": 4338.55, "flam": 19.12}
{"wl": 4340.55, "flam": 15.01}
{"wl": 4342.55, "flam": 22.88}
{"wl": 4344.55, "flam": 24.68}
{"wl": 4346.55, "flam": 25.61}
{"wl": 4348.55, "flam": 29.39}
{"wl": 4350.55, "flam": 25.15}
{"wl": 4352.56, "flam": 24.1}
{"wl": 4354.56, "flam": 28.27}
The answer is 0.02 mag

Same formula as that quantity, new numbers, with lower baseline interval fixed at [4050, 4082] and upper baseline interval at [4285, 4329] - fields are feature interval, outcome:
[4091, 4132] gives -0.054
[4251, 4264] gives -0.107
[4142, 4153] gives -0.030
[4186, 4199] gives -0.101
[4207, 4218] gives -0.129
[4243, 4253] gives -0.082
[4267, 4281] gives -0.107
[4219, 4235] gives -0.047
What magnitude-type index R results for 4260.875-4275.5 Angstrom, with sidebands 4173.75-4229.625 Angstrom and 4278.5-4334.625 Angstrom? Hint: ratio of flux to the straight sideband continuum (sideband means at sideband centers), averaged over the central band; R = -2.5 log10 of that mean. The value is -0.06 mag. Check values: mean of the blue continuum 22.1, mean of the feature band 23.6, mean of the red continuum 22.6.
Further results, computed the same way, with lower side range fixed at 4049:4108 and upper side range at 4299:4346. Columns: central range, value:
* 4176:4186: -0.07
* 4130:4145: 0.03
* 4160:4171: -0.11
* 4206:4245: -0.06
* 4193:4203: -0.02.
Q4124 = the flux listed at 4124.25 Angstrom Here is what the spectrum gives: 22.13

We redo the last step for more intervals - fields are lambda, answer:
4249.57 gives 22.79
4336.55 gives 19.67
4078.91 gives 16.84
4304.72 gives 19.57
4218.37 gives 23.73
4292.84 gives 22.98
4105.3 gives 20.29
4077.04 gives 15.07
